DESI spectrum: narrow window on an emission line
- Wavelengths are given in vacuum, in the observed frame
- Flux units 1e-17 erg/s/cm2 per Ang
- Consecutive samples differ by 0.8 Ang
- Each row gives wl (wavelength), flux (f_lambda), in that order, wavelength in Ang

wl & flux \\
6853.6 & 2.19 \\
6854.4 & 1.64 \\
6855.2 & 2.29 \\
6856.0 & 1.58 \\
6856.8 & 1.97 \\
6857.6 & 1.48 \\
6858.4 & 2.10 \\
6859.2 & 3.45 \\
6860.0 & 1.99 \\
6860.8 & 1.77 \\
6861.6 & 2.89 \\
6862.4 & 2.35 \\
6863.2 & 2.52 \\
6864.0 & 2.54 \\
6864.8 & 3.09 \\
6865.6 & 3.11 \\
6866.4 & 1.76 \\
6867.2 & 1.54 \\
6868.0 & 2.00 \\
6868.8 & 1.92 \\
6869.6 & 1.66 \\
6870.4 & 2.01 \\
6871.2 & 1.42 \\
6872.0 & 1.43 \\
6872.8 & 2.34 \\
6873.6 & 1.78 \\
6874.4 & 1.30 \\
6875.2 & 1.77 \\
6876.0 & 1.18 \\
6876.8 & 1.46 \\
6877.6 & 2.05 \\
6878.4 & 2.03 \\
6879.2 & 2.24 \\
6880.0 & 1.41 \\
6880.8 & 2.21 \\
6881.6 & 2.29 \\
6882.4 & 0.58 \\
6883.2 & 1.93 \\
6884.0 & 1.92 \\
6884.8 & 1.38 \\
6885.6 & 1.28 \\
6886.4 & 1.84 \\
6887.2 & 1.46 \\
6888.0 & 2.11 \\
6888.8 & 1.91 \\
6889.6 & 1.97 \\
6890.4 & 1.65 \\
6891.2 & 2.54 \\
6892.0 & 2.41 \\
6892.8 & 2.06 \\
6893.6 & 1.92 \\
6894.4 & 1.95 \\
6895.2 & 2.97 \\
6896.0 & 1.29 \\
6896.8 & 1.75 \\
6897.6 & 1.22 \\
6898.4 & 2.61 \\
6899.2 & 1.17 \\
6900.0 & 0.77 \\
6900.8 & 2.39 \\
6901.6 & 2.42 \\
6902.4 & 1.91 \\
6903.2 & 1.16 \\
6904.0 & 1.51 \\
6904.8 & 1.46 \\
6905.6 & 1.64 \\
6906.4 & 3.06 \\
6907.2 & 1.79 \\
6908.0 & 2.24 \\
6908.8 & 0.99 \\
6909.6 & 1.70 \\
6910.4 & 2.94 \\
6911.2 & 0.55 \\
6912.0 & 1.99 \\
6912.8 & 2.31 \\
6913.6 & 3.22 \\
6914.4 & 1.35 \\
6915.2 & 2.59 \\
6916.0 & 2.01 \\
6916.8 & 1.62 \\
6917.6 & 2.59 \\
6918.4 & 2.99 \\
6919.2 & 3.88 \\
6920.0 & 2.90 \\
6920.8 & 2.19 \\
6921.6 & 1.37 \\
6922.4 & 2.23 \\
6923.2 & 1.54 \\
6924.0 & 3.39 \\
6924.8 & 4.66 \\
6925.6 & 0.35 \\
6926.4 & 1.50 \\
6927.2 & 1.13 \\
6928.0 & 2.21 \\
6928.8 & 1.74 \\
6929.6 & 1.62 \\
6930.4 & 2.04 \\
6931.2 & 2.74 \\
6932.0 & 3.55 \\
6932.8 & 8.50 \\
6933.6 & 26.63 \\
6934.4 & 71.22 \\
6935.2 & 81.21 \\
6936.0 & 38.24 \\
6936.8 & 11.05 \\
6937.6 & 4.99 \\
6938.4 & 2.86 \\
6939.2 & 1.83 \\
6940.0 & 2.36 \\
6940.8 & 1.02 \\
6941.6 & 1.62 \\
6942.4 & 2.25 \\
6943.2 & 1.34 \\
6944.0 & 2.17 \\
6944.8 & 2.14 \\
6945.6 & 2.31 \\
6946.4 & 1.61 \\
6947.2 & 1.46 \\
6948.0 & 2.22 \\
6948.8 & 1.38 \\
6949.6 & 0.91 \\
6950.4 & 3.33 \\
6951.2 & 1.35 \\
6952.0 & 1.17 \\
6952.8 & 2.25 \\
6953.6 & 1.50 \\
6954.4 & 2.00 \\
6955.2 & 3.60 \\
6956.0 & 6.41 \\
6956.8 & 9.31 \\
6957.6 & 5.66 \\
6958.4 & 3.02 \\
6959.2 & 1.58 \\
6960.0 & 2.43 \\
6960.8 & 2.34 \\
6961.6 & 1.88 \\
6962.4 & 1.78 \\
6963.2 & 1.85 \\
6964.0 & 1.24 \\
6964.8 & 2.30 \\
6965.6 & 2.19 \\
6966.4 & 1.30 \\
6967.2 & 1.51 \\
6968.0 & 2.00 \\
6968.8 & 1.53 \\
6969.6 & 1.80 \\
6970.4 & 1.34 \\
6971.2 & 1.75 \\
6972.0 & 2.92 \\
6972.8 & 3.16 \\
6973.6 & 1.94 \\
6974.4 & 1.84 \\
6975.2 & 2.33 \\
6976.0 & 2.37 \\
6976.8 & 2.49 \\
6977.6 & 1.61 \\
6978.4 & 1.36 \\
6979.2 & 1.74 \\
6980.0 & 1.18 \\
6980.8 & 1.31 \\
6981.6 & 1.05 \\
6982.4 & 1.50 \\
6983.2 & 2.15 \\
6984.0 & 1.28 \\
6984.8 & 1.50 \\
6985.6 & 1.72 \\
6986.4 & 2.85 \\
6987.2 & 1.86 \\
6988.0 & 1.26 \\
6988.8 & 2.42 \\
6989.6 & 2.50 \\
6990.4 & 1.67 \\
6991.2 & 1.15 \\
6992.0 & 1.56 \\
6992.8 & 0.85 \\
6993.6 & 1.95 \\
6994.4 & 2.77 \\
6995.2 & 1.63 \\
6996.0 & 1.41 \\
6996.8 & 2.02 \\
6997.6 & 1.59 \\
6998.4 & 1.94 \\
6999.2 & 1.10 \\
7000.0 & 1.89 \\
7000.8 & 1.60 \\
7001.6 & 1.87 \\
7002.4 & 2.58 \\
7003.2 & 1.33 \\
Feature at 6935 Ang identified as Halpha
